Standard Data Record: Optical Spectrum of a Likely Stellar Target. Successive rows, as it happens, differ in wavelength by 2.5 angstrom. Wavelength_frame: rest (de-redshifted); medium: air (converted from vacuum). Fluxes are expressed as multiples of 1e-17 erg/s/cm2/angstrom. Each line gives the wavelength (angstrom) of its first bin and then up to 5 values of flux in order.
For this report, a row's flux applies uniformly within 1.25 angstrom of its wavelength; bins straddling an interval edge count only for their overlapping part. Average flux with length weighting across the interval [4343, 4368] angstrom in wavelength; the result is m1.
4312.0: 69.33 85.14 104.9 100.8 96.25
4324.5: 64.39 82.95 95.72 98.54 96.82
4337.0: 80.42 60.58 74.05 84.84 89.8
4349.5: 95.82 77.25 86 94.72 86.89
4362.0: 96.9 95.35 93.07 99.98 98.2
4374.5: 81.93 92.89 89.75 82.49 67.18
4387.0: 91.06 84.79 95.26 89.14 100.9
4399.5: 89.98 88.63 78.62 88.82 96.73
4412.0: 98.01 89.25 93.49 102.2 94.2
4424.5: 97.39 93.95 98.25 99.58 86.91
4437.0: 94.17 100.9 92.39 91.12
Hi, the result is 89.9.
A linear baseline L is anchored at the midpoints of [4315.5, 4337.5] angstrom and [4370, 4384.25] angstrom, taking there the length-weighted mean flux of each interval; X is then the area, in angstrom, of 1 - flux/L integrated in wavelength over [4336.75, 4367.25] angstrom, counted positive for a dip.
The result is 1.3 angstrom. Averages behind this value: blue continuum 91.5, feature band 85.8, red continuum 88.1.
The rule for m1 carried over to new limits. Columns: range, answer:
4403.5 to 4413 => 90.7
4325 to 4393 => 87.6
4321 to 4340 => 85.2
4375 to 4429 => 90.7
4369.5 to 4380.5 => 91.8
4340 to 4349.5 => 82.8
